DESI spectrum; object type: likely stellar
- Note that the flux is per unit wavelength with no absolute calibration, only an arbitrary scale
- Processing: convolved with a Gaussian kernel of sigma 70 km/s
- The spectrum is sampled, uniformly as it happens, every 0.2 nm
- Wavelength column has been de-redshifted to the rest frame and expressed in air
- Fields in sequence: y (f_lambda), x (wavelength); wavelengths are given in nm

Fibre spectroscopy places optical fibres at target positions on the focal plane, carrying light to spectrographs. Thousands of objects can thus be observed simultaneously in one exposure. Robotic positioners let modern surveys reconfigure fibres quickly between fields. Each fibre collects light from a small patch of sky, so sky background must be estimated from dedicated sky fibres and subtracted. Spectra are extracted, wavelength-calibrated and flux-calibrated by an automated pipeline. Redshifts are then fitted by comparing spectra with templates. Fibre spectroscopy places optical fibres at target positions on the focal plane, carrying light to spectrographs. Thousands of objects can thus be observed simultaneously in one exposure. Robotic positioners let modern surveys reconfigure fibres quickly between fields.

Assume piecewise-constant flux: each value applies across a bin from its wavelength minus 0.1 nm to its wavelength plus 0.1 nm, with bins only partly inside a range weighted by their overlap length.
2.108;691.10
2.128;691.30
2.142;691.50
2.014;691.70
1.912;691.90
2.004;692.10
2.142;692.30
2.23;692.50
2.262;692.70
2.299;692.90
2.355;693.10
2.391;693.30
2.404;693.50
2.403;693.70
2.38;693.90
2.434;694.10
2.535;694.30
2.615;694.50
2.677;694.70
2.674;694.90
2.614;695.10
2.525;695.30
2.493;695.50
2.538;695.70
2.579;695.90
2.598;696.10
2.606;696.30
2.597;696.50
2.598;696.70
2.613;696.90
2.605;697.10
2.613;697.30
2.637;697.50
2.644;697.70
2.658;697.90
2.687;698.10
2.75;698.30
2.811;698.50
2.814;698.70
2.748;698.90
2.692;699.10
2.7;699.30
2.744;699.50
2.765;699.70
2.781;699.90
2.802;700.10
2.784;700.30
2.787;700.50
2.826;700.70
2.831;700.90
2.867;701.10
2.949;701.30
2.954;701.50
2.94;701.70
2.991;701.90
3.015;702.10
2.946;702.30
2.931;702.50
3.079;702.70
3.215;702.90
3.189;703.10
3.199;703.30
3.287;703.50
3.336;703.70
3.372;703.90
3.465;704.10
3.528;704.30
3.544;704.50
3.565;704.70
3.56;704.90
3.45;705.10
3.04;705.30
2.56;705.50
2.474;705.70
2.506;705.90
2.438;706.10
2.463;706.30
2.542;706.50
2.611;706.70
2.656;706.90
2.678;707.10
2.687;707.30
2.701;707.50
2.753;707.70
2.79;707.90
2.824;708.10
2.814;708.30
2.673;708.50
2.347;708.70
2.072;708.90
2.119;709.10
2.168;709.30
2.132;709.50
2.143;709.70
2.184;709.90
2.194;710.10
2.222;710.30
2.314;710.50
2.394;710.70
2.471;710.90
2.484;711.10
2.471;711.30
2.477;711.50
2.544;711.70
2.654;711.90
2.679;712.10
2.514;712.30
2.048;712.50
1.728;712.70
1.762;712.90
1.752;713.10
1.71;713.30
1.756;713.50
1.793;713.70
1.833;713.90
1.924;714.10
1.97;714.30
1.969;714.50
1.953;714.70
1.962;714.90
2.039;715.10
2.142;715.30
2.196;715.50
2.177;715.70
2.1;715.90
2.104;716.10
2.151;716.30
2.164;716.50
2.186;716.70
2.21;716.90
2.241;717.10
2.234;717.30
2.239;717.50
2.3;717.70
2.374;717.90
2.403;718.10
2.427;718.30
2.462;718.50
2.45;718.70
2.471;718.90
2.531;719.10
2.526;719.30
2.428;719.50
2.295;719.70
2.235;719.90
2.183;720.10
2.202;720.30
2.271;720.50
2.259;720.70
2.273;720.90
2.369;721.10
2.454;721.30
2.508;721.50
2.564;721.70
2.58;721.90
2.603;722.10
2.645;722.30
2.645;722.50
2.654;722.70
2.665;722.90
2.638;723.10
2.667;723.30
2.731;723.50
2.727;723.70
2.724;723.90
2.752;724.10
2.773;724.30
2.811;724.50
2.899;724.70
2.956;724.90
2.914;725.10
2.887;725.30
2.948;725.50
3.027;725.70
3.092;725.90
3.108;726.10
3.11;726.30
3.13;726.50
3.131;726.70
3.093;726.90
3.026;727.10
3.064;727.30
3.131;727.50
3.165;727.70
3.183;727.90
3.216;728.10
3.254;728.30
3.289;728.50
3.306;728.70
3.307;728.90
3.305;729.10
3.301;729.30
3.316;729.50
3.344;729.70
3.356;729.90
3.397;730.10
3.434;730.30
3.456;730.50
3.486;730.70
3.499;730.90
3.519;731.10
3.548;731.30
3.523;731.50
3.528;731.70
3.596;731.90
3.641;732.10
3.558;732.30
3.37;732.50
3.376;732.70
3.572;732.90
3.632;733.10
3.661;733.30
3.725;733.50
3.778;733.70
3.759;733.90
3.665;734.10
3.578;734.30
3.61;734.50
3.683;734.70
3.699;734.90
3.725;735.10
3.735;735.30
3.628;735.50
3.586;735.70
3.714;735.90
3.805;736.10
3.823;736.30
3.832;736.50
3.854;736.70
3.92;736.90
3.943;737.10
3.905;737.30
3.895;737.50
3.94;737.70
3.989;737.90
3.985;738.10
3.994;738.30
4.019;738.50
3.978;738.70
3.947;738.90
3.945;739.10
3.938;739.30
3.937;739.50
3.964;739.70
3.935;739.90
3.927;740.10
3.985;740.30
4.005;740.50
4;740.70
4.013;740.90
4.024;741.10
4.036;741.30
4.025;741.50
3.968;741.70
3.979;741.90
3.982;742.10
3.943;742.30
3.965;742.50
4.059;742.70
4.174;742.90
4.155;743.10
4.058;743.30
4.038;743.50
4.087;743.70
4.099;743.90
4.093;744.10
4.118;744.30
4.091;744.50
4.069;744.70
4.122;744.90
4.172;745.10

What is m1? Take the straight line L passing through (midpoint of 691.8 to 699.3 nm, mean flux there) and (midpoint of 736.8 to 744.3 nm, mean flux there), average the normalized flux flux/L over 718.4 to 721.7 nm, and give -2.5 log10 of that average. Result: 0.36 mag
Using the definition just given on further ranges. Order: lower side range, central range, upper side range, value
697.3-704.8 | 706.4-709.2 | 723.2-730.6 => 0.16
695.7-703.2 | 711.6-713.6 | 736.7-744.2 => 0.44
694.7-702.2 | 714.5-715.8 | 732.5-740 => 0.47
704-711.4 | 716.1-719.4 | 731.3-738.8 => 0.29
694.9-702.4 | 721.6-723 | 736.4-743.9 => 0.30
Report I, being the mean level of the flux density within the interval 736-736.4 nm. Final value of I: 3.81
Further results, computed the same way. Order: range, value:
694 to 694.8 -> 2.57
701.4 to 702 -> 2.96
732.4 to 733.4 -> 3.52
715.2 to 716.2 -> 2.14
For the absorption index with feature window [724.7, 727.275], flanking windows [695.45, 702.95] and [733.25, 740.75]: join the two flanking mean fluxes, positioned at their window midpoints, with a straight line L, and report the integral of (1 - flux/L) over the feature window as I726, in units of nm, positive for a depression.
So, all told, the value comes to 0.36 nm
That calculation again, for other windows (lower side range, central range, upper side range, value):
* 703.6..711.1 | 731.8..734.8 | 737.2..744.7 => 0.076 nm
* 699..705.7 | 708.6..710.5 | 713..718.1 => 0.247 nm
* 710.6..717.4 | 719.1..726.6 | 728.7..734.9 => 0.470 nm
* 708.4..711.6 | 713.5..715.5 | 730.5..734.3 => 0.472 nm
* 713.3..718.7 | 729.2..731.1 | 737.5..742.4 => -0.110 nm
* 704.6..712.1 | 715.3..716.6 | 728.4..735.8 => 0.330 nm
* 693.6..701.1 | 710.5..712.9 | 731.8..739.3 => 0.543 nm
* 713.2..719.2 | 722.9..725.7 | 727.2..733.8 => 0.063 nm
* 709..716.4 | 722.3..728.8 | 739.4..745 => 0.028 nm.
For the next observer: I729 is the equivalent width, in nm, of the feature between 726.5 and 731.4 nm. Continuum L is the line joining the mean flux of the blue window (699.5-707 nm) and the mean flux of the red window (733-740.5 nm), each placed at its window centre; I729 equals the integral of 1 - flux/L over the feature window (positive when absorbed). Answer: 0.46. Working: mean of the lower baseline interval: 2.98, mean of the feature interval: 3.29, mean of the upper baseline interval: 3.83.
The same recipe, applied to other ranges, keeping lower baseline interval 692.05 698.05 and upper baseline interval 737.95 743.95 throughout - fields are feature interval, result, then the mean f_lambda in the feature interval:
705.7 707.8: 0.207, 2.6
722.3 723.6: 0.285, 2.66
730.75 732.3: 0.061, 3.55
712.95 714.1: 0.490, 1.78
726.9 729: 0.228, 3.19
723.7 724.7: 0.197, 2.77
